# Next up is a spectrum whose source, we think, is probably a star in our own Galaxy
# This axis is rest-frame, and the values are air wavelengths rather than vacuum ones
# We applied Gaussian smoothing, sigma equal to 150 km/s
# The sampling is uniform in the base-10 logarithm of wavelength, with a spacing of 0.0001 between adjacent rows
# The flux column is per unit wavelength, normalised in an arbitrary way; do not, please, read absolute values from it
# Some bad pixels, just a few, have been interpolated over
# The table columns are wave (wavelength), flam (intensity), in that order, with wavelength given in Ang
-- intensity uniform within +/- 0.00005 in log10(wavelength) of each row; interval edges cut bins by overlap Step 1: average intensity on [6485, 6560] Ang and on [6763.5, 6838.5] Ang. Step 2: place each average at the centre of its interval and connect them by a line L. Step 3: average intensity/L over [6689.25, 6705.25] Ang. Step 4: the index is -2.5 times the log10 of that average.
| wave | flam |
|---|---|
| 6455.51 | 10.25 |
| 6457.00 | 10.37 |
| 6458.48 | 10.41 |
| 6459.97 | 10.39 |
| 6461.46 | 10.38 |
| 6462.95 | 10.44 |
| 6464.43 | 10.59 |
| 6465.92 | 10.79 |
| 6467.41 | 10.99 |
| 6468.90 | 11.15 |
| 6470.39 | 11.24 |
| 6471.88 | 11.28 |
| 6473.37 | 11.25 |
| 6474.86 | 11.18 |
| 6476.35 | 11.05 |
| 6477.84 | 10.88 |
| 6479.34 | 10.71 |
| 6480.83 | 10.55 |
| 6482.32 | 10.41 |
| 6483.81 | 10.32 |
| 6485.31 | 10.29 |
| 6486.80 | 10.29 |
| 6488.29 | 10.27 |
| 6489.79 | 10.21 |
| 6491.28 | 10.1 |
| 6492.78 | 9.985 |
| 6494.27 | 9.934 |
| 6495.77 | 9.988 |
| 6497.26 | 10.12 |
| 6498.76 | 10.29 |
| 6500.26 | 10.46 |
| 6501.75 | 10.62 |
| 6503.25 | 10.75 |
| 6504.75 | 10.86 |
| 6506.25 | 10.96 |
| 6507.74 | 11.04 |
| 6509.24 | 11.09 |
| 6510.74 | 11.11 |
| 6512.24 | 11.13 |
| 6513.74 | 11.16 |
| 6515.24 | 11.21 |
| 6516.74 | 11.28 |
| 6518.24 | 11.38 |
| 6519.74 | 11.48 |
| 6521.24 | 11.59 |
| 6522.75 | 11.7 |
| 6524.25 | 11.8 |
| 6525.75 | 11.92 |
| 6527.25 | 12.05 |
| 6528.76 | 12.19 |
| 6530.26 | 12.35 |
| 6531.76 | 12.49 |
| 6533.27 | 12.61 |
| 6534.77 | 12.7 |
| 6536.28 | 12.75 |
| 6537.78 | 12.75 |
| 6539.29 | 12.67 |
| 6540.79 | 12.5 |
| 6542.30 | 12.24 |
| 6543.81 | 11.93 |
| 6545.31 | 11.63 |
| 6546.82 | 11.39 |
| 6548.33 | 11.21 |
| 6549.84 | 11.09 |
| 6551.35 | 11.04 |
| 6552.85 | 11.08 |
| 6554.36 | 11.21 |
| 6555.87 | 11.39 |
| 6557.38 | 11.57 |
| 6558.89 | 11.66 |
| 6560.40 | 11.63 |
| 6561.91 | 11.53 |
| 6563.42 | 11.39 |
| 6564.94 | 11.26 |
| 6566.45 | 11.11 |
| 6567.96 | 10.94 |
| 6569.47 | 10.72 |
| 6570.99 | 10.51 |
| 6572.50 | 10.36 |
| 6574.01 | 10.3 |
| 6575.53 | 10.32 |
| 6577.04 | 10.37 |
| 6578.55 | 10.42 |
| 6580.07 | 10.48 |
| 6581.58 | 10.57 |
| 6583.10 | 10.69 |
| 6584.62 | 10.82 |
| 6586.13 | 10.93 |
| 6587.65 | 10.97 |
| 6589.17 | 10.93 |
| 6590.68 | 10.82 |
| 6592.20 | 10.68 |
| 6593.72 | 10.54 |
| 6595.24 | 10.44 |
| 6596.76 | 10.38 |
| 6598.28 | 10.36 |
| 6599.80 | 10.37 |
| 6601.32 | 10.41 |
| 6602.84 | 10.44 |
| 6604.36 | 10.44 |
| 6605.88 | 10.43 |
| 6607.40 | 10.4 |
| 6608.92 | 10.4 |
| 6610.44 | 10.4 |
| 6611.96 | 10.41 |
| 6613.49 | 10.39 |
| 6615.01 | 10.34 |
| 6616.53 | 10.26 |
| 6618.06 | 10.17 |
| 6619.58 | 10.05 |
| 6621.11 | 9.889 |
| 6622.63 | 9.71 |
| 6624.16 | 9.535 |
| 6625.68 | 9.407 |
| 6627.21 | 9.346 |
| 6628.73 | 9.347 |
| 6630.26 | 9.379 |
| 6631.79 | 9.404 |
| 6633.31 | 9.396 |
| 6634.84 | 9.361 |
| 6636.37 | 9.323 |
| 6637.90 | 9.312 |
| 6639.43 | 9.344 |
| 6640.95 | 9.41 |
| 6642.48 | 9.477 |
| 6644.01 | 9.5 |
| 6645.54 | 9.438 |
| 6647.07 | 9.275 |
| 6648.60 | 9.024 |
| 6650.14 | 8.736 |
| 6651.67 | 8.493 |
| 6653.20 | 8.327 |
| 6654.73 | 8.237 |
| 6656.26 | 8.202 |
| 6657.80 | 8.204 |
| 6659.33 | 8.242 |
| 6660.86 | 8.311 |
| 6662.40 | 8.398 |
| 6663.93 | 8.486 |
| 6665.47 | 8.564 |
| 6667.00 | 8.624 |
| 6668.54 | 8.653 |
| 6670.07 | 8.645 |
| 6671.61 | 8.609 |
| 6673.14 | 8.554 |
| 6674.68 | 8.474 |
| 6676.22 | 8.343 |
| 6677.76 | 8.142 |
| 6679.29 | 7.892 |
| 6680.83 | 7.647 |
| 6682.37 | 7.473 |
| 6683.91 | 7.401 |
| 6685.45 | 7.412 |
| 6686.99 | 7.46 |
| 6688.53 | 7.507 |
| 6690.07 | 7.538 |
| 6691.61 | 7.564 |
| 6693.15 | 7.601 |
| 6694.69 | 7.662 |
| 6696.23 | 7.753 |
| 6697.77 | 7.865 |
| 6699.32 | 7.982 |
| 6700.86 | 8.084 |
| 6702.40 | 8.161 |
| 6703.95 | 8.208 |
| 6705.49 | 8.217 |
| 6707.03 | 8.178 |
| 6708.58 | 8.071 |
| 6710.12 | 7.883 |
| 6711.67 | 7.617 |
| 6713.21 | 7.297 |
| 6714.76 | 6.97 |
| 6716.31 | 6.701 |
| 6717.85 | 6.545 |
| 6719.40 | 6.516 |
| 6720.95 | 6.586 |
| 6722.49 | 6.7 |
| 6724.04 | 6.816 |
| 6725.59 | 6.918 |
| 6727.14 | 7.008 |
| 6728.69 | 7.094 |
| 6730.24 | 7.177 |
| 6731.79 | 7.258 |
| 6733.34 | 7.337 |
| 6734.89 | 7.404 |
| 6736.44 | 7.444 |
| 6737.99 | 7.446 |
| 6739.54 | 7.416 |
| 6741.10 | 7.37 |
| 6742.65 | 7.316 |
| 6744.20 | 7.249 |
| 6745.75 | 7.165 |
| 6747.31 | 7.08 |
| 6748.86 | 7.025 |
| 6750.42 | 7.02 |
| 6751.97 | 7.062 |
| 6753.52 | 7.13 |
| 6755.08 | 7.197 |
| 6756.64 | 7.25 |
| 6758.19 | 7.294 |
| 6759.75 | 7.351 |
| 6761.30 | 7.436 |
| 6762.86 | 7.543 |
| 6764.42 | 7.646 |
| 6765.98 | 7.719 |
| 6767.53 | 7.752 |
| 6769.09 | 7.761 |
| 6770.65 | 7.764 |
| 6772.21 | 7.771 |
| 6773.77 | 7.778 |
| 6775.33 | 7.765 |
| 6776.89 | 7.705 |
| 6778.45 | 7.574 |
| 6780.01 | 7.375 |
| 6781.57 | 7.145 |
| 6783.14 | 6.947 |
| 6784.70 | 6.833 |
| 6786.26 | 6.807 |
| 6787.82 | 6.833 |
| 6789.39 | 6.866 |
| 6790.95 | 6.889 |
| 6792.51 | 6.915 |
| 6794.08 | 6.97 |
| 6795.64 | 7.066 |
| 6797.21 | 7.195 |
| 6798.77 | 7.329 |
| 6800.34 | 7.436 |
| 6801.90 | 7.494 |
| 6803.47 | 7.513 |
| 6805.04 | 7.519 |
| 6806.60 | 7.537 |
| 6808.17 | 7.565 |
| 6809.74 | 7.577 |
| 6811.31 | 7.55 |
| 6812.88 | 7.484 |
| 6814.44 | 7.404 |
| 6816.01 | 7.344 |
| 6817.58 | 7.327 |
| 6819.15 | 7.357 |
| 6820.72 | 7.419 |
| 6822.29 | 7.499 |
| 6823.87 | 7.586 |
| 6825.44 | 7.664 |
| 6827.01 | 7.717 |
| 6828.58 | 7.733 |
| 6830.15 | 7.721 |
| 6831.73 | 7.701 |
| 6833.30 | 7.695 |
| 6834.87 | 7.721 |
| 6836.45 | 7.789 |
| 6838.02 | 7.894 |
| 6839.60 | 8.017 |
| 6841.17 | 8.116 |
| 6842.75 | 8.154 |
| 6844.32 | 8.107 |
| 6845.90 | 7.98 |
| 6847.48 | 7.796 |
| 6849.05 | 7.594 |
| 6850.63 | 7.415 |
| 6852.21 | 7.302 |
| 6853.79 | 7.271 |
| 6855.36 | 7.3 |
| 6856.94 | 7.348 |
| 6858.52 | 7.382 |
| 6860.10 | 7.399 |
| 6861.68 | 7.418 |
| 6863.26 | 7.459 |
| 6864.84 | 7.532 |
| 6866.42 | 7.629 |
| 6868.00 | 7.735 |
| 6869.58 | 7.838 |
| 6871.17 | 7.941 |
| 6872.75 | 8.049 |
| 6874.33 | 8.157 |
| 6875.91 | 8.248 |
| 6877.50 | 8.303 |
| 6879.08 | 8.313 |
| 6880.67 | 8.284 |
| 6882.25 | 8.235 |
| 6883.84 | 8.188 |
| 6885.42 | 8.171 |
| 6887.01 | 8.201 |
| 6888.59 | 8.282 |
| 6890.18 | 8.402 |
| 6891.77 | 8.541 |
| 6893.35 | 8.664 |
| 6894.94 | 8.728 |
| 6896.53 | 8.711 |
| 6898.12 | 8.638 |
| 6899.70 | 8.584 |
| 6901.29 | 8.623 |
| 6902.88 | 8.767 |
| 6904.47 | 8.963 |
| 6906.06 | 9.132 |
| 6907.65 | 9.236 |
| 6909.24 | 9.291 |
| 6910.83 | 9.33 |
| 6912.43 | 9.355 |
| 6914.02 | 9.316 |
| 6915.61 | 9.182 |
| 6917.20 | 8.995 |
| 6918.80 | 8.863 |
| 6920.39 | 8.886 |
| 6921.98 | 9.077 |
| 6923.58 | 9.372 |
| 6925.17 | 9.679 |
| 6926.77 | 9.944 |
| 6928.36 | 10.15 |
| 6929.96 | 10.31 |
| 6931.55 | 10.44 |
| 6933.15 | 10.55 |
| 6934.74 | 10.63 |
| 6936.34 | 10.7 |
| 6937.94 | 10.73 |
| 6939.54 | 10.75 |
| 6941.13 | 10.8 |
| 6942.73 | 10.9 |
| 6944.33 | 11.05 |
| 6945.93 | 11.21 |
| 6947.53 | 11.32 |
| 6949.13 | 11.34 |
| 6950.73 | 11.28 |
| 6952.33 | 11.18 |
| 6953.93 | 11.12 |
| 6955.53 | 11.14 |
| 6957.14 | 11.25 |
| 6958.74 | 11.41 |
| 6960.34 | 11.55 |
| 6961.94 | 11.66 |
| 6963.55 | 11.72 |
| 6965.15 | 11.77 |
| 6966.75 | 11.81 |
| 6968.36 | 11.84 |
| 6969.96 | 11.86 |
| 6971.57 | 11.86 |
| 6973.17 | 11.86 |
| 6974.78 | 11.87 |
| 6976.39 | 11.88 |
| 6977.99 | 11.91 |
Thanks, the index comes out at 0.13 mag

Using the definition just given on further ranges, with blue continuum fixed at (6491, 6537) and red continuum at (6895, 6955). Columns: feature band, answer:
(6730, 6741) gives 0.39 mag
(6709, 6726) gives 0.45 mag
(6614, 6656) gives 0.16 mag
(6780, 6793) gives 0.44 mag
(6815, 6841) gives 0.32 mag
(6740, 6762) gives 0.41 mag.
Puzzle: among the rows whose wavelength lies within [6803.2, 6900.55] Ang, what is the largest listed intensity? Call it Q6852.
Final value 8.728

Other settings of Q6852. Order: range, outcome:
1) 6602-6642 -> 10.44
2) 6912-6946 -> 11.21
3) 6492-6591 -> 12.75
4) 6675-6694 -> 8.343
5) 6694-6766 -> 8.217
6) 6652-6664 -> 8.486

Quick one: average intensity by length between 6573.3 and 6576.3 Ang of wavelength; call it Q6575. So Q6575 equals 10.3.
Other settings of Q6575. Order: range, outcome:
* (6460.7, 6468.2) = 10.6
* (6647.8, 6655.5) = 8.57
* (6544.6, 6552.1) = 11.3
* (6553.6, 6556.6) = 11.3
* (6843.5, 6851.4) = 7.78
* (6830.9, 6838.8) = 7.76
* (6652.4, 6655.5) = 8.3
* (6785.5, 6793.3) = 6.86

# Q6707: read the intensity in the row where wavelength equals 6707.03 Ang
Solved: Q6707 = 8.178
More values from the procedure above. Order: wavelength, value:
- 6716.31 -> 6.701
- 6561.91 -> 11.53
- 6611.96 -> 10.41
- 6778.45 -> 7.574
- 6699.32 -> 7.982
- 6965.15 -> 11.77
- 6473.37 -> 11.25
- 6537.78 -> 12.75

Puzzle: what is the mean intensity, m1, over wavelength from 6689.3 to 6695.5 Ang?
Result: 7.6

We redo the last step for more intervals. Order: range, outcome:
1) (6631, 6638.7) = 9.35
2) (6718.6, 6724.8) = 6.65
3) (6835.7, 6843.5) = 7.99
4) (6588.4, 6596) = 10.7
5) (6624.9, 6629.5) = 9.38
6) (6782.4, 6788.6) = 6.86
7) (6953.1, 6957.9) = 11.2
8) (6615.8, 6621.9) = 10.1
